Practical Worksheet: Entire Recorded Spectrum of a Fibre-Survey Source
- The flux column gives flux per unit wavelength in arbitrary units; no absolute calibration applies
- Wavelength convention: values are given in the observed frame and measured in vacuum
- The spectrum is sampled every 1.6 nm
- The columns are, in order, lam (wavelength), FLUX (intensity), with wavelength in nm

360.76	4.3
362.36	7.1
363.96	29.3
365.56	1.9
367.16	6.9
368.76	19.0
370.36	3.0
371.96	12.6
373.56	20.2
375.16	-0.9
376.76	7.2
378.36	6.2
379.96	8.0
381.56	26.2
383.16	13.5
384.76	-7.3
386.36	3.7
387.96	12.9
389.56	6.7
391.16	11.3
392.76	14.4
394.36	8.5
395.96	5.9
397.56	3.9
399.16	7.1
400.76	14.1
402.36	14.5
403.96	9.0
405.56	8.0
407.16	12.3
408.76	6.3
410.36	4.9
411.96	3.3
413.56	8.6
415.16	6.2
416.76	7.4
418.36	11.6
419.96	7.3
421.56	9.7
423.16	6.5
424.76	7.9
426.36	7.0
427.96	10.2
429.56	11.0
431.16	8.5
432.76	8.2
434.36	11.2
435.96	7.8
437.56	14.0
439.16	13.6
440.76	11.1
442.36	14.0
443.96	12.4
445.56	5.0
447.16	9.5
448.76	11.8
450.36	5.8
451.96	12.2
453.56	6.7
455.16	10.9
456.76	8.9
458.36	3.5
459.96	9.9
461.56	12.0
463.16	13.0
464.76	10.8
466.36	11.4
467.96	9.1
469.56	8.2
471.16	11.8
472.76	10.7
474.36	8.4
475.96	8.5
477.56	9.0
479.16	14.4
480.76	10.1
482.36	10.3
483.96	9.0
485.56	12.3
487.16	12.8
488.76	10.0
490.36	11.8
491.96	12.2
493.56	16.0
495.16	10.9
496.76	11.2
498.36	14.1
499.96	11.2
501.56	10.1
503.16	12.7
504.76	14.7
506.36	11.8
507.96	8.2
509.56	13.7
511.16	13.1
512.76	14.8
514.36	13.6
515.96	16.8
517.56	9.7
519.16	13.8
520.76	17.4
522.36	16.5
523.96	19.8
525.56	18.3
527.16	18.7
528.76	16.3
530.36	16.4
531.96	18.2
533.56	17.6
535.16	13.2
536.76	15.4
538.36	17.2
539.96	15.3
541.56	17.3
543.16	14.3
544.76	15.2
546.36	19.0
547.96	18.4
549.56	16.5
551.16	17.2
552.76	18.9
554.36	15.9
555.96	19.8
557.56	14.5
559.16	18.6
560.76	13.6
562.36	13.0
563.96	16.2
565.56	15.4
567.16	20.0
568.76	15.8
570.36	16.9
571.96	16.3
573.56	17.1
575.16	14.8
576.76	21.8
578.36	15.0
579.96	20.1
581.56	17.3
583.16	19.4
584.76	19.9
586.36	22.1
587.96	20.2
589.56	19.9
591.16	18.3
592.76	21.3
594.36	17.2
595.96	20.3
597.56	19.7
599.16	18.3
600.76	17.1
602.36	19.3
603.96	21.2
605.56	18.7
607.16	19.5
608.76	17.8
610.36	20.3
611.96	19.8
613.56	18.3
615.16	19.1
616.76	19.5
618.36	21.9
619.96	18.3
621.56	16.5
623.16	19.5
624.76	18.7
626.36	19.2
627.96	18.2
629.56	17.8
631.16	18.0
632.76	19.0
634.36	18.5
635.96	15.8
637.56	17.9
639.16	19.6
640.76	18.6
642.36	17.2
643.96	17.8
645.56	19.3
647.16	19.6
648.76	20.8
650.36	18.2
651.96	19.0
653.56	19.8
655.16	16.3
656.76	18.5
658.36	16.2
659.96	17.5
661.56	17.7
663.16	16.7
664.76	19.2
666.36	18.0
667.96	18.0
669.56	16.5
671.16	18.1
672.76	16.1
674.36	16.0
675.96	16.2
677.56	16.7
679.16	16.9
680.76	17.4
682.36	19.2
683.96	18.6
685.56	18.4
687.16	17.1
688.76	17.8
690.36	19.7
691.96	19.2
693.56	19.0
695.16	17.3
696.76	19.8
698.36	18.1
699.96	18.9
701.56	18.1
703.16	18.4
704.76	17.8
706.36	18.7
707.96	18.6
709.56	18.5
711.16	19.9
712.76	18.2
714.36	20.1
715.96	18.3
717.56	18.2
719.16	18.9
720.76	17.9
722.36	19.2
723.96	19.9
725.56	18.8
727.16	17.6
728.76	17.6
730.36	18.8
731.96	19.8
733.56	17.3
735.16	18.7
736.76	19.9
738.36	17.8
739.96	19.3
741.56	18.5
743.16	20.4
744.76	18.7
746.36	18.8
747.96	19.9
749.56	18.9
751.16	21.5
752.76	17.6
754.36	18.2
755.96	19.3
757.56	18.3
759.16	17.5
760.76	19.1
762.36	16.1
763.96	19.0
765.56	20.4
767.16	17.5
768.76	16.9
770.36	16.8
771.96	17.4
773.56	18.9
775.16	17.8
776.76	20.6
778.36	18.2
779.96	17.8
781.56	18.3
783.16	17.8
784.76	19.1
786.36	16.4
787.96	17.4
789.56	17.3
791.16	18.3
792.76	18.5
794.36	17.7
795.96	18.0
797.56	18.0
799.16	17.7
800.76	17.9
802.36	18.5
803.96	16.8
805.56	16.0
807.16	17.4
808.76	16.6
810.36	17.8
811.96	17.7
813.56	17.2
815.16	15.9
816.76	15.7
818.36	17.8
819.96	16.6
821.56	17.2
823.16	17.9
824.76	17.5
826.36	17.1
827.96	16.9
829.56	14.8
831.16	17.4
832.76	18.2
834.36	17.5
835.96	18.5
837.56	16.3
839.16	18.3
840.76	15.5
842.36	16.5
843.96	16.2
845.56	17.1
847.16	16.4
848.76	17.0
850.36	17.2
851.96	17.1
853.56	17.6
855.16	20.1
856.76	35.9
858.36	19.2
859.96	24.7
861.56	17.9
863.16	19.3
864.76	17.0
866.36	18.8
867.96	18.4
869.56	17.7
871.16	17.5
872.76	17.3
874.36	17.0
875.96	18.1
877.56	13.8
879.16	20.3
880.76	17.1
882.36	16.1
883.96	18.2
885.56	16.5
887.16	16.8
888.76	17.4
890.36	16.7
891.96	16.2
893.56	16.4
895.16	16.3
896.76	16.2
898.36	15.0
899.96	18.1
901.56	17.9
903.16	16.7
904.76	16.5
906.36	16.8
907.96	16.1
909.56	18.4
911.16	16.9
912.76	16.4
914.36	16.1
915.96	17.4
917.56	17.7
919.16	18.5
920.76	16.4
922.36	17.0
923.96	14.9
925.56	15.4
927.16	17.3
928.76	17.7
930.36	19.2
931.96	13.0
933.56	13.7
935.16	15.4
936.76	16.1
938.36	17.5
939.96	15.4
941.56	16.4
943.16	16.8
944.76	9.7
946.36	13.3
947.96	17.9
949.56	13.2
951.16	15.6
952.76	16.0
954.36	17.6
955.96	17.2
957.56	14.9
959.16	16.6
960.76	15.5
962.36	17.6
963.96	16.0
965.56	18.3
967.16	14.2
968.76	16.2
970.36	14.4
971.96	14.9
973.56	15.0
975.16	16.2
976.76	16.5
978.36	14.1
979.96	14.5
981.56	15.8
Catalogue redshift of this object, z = 0.305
